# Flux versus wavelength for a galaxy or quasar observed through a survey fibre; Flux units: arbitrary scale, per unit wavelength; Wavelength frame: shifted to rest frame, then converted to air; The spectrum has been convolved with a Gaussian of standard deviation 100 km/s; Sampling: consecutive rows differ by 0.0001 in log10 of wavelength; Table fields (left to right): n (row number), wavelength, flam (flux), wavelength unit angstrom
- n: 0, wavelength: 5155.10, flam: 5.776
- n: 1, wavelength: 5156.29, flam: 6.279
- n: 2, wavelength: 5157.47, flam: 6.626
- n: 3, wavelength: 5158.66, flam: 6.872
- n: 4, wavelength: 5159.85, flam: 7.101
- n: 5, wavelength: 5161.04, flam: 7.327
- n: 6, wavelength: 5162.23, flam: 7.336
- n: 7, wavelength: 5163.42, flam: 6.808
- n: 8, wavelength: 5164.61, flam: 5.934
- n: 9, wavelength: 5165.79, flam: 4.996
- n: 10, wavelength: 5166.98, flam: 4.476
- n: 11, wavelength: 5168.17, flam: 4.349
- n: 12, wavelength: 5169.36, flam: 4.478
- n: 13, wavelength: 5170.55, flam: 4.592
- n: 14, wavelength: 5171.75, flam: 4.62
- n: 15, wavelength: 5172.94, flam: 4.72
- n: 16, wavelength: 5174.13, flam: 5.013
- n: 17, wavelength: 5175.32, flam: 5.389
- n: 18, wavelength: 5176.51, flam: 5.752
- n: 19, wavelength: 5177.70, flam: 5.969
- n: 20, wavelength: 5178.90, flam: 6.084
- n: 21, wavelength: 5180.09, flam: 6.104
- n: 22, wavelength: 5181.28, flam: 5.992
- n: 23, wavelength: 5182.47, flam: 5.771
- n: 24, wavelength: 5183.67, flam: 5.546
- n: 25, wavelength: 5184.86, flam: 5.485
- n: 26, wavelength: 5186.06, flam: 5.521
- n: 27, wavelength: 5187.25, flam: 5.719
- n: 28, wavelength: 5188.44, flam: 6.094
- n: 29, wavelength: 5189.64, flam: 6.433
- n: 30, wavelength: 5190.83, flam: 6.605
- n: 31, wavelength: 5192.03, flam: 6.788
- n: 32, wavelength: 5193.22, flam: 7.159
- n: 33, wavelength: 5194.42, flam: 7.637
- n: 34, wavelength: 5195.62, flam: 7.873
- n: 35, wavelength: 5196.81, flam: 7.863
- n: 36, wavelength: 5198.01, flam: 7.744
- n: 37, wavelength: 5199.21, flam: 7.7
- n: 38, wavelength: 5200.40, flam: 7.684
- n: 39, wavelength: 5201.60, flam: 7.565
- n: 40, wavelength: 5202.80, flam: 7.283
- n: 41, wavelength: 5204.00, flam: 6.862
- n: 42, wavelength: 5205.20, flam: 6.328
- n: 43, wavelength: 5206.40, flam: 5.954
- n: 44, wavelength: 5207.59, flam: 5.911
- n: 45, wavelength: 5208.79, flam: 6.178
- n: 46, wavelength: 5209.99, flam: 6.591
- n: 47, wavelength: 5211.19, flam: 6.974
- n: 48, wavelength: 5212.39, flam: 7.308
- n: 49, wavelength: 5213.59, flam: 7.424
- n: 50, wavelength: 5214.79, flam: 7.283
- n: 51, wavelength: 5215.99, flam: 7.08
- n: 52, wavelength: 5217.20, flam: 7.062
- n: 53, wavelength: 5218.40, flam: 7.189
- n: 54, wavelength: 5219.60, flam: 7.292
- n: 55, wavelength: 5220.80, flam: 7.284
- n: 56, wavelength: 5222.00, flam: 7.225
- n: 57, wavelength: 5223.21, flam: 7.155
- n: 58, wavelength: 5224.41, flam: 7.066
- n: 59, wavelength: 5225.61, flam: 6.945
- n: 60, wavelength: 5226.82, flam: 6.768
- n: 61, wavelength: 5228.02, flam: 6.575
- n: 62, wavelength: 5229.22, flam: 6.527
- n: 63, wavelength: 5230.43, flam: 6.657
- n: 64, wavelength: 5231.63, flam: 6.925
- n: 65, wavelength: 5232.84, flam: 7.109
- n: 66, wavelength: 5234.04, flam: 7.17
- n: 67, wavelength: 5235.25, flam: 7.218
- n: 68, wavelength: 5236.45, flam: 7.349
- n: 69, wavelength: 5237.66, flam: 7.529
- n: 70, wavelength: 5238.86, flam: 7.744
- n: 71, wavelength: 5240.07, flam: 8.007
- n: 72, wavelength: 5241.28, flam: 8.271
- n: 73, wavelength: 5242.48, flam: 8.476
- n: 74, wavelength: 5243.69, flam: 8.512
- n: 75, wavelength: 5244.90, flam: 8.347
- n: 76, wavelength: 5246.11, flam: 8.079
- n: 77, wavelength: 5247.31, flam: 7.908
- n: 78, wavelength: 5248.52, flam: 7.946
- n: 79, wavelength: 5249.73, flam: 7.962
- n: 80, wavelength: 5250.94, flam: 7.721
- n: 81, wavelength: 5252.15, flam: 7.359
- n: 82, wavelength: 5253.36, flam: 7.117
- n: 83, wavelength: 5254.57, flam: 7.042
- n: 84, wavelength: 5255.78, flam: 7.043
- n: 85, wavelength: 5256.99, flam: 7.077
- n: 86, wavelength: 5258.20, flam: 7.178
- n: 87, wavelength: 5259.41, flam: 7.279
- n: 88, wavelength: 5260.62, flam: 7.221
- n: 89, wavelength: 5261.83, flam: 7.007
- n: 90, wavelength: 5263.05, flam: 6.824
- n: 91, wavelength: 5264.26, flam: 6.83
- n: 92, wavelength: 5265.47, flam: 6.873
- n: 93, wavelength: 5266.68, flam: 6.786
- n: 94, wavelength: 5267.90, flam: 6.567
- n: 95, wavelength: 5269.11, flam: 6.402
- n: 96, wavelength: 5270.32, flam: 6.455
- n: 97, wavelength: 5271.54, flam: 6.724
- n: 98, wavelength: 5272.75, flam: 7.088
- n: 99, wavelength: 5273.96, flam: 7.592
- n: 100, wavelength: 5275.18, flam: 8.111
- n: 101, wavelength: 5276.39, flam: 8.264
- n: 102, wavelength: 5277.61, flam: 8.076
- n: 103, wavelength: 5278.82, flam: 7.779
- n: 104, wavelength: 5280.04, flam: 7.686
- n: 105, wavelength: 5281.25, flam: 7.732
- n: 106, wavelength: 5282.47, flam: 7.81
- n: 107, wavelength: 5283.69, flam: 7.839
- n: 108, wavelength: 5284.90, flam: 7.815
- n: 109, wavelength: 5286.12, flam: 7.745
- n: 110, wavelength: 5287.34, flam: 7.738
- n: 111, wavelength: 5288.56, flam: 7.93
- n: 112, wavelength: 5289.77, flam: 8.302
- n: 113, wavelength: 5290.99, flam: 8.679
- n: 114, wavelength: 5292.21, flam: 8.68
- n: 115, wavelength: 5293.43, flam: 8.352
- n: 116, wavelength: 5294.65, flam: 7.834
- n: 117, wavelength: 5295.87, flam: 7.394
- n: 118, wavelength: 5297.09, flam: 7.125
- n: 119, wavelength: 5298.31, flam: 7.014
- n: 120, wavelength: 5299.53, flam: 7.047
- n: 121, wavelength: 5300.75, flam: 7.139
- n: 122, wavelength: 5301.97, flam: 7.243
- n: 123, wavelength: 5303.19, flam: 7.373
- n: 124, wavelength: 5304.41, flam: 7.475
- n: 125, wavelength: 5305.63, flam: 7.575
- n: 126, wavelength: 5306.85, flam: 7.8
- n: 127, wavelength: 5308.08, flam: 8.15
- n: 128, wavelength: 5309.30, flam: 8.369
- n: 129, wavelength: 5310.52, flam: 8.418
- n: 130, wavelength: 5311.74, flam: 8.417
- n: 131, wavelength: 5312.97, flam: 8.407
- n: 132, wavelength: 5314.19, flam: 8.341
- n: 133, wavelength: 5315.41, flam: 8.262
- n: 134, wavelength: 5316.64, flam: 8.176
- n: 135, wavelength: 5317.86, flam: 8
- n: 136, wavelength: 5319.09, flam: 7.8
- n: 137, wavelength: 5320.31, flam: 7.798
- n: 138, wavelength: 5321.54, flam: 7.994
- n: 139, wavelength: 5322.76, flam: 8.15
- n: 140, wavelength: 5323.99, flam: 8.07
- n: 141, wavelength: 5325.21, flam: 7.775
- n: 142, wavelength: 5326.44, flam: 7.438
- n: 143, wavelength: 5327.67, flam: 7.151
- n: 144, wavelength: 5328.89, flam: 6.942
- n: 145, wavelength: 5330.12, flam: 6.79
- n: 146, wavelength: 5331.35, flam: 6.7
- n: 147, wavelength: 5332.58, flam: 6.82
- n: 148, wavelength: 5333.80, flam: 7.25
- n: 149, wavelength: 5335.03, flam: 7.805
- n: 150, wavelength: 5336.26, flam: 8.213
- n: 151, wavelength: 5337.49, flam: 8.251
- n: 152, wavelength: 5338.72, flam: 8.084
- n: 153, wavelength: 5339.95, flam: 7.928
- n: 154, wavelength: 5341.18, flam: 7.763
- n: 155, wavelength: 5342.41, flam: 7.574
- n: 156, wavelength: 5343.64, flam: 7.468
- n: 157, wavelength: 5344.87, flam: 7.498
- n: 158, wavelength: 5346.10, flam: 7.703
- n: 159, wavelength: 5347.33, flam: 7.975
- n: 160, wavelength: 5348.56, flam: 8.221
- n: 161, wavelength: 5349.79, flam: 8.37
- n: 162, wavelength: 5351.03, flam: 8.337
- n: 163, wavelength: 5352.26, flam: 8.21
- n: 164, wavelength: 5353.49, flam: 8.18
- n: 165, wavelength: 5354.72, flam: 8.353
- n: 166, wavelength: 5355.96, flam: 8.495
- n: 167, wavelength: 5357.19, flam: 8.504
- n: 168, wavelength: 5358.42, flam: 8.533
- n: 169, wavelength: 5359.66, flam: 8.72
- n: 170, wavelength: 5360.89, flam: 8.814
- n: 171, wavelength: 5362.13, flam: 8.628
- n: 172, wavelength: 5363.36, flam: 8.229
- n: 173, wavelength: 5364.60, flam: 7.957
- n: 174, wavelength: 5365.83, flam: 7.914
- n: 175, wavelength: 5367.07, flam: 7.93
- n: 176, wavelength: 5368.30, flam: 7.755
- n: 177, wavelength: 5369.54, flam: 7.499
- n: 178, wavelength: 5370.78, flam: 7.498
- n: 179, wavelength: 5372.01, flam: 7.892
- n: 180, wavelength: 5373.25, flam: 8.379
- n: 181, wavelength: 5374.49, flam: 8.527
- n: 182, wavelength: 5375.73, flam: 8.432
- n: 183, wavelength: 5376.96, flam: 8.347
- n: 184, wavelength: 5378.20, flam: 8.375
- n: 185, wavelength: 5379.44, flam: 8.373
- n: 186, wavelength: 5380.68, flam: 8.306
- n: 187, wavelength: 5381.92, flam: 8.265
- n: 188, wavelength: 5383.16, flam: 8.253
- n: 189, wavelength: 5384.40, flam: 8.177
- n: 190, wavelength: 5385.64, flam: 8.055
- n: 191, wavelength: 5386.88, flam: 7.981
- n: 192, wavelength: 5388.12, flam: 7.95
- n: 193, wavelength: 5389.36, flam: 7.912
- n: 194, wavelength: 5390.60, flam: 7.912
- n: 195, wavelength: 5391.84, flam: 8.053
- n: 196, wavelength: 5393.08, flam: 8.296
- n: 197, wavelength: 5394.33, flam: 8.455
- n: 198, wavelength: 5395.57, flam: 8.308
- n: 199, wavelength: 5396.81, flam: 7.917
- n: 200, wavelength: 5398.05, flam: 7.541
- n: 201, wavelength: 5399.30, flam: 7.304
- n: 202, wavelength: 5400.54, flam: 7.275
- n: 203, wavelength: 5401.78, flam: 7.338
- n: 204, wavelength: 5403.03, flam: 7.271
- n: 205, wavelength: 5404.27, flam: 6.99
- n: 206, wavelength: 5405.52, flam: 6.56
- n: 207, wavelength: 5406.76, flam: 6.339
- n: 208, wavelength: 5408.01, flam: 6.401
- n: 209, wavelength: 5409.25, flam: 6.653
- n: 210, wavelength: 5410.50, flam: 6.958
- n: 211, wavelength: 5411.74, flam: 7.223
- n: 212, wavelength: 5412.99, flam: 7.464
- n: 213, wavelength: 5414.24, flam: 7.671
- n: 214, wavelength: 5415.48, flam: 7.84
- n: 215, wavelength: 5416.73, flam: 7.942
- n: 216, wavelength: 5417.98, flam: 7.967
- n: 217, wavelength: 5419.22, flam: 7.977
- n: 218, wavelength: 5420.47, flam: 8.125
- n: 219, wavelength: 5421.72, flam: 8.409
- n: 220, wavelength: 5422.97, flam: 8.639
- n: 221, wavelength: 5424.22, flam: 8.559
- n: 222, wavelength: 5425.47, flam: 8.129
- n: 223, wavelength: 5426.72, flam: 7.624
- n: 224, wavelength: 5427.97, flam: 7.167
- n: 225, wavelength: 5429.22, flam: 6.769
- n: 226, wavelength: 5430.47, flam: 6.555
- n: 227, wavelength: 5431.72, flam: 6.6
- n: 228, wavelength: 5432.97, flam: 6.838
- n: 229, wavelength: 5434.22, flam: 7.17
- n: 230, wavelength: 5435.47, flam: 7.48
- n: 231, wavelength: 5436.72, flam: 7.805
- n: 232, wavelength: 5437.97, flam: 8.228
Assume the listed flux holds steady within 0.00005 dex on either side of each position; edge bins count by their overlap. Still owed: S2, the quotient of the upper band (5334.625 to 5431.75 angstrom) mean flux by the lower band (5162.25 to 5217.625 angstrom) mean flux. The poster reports 1.25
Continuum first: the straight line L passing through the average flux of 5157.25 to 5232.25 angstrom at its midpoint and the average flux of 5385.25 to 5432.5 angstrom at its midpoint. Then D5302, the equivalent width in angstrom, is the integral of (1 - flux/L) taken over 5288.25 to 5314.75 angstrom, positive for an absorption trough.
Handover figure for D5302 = -3.18 angstrom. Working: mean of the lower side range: 6.47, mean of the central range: 7.87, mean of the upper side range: 7.58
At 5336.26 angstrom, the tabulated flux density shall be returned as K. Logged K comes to 8.213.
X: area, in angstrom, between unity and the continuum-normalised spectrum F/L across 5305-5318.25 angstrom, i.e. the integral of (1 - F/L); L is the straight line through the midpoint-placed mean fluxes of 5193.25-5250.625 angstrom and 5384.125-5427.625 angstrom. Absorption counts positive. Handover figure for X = -1.2 angstrom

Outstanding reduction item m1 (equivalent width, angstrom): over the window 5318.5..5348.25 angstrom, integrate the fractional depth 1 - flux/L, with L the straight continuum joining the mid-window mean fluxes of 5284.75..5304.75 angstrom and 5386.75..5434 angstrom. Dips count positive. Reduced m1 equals 0.1 angstrom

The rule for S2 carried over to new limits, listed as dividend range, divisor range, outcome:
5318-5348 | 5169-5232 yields 1.17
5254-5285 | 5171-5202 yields 1.15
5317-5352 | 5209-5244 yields 1.07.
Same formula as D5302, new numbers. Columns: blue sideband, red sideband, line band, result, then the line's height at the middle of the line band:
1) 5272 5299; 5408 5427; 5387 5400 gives -0.3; 7.78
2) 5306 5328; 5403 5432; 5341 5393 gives -2.7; 7.73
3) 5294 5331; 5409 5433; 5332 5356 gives -0.8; 7.67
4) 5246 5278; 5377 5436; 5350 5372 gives -2.0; 7.53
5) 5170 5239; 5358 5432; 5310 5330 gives -1.5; 7.35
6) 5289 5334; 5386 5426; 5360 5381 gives -1.3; 7.7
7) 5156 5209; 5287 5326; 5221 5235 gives -0.2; 6.85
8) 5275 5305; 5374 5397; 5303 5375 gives 0.4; 7.99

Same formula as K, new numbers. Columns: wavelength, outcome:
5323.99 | 8.07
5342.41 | 7.574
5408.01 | 6.401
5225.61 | 6.945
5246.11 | 8.079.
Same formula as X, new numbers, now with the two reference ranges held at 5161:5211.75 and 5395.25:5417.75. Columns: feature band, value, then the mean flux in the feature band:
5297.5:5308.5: -1.0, 7.41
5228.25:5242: -1.9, 7.31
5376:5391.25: -2.1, 8.17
